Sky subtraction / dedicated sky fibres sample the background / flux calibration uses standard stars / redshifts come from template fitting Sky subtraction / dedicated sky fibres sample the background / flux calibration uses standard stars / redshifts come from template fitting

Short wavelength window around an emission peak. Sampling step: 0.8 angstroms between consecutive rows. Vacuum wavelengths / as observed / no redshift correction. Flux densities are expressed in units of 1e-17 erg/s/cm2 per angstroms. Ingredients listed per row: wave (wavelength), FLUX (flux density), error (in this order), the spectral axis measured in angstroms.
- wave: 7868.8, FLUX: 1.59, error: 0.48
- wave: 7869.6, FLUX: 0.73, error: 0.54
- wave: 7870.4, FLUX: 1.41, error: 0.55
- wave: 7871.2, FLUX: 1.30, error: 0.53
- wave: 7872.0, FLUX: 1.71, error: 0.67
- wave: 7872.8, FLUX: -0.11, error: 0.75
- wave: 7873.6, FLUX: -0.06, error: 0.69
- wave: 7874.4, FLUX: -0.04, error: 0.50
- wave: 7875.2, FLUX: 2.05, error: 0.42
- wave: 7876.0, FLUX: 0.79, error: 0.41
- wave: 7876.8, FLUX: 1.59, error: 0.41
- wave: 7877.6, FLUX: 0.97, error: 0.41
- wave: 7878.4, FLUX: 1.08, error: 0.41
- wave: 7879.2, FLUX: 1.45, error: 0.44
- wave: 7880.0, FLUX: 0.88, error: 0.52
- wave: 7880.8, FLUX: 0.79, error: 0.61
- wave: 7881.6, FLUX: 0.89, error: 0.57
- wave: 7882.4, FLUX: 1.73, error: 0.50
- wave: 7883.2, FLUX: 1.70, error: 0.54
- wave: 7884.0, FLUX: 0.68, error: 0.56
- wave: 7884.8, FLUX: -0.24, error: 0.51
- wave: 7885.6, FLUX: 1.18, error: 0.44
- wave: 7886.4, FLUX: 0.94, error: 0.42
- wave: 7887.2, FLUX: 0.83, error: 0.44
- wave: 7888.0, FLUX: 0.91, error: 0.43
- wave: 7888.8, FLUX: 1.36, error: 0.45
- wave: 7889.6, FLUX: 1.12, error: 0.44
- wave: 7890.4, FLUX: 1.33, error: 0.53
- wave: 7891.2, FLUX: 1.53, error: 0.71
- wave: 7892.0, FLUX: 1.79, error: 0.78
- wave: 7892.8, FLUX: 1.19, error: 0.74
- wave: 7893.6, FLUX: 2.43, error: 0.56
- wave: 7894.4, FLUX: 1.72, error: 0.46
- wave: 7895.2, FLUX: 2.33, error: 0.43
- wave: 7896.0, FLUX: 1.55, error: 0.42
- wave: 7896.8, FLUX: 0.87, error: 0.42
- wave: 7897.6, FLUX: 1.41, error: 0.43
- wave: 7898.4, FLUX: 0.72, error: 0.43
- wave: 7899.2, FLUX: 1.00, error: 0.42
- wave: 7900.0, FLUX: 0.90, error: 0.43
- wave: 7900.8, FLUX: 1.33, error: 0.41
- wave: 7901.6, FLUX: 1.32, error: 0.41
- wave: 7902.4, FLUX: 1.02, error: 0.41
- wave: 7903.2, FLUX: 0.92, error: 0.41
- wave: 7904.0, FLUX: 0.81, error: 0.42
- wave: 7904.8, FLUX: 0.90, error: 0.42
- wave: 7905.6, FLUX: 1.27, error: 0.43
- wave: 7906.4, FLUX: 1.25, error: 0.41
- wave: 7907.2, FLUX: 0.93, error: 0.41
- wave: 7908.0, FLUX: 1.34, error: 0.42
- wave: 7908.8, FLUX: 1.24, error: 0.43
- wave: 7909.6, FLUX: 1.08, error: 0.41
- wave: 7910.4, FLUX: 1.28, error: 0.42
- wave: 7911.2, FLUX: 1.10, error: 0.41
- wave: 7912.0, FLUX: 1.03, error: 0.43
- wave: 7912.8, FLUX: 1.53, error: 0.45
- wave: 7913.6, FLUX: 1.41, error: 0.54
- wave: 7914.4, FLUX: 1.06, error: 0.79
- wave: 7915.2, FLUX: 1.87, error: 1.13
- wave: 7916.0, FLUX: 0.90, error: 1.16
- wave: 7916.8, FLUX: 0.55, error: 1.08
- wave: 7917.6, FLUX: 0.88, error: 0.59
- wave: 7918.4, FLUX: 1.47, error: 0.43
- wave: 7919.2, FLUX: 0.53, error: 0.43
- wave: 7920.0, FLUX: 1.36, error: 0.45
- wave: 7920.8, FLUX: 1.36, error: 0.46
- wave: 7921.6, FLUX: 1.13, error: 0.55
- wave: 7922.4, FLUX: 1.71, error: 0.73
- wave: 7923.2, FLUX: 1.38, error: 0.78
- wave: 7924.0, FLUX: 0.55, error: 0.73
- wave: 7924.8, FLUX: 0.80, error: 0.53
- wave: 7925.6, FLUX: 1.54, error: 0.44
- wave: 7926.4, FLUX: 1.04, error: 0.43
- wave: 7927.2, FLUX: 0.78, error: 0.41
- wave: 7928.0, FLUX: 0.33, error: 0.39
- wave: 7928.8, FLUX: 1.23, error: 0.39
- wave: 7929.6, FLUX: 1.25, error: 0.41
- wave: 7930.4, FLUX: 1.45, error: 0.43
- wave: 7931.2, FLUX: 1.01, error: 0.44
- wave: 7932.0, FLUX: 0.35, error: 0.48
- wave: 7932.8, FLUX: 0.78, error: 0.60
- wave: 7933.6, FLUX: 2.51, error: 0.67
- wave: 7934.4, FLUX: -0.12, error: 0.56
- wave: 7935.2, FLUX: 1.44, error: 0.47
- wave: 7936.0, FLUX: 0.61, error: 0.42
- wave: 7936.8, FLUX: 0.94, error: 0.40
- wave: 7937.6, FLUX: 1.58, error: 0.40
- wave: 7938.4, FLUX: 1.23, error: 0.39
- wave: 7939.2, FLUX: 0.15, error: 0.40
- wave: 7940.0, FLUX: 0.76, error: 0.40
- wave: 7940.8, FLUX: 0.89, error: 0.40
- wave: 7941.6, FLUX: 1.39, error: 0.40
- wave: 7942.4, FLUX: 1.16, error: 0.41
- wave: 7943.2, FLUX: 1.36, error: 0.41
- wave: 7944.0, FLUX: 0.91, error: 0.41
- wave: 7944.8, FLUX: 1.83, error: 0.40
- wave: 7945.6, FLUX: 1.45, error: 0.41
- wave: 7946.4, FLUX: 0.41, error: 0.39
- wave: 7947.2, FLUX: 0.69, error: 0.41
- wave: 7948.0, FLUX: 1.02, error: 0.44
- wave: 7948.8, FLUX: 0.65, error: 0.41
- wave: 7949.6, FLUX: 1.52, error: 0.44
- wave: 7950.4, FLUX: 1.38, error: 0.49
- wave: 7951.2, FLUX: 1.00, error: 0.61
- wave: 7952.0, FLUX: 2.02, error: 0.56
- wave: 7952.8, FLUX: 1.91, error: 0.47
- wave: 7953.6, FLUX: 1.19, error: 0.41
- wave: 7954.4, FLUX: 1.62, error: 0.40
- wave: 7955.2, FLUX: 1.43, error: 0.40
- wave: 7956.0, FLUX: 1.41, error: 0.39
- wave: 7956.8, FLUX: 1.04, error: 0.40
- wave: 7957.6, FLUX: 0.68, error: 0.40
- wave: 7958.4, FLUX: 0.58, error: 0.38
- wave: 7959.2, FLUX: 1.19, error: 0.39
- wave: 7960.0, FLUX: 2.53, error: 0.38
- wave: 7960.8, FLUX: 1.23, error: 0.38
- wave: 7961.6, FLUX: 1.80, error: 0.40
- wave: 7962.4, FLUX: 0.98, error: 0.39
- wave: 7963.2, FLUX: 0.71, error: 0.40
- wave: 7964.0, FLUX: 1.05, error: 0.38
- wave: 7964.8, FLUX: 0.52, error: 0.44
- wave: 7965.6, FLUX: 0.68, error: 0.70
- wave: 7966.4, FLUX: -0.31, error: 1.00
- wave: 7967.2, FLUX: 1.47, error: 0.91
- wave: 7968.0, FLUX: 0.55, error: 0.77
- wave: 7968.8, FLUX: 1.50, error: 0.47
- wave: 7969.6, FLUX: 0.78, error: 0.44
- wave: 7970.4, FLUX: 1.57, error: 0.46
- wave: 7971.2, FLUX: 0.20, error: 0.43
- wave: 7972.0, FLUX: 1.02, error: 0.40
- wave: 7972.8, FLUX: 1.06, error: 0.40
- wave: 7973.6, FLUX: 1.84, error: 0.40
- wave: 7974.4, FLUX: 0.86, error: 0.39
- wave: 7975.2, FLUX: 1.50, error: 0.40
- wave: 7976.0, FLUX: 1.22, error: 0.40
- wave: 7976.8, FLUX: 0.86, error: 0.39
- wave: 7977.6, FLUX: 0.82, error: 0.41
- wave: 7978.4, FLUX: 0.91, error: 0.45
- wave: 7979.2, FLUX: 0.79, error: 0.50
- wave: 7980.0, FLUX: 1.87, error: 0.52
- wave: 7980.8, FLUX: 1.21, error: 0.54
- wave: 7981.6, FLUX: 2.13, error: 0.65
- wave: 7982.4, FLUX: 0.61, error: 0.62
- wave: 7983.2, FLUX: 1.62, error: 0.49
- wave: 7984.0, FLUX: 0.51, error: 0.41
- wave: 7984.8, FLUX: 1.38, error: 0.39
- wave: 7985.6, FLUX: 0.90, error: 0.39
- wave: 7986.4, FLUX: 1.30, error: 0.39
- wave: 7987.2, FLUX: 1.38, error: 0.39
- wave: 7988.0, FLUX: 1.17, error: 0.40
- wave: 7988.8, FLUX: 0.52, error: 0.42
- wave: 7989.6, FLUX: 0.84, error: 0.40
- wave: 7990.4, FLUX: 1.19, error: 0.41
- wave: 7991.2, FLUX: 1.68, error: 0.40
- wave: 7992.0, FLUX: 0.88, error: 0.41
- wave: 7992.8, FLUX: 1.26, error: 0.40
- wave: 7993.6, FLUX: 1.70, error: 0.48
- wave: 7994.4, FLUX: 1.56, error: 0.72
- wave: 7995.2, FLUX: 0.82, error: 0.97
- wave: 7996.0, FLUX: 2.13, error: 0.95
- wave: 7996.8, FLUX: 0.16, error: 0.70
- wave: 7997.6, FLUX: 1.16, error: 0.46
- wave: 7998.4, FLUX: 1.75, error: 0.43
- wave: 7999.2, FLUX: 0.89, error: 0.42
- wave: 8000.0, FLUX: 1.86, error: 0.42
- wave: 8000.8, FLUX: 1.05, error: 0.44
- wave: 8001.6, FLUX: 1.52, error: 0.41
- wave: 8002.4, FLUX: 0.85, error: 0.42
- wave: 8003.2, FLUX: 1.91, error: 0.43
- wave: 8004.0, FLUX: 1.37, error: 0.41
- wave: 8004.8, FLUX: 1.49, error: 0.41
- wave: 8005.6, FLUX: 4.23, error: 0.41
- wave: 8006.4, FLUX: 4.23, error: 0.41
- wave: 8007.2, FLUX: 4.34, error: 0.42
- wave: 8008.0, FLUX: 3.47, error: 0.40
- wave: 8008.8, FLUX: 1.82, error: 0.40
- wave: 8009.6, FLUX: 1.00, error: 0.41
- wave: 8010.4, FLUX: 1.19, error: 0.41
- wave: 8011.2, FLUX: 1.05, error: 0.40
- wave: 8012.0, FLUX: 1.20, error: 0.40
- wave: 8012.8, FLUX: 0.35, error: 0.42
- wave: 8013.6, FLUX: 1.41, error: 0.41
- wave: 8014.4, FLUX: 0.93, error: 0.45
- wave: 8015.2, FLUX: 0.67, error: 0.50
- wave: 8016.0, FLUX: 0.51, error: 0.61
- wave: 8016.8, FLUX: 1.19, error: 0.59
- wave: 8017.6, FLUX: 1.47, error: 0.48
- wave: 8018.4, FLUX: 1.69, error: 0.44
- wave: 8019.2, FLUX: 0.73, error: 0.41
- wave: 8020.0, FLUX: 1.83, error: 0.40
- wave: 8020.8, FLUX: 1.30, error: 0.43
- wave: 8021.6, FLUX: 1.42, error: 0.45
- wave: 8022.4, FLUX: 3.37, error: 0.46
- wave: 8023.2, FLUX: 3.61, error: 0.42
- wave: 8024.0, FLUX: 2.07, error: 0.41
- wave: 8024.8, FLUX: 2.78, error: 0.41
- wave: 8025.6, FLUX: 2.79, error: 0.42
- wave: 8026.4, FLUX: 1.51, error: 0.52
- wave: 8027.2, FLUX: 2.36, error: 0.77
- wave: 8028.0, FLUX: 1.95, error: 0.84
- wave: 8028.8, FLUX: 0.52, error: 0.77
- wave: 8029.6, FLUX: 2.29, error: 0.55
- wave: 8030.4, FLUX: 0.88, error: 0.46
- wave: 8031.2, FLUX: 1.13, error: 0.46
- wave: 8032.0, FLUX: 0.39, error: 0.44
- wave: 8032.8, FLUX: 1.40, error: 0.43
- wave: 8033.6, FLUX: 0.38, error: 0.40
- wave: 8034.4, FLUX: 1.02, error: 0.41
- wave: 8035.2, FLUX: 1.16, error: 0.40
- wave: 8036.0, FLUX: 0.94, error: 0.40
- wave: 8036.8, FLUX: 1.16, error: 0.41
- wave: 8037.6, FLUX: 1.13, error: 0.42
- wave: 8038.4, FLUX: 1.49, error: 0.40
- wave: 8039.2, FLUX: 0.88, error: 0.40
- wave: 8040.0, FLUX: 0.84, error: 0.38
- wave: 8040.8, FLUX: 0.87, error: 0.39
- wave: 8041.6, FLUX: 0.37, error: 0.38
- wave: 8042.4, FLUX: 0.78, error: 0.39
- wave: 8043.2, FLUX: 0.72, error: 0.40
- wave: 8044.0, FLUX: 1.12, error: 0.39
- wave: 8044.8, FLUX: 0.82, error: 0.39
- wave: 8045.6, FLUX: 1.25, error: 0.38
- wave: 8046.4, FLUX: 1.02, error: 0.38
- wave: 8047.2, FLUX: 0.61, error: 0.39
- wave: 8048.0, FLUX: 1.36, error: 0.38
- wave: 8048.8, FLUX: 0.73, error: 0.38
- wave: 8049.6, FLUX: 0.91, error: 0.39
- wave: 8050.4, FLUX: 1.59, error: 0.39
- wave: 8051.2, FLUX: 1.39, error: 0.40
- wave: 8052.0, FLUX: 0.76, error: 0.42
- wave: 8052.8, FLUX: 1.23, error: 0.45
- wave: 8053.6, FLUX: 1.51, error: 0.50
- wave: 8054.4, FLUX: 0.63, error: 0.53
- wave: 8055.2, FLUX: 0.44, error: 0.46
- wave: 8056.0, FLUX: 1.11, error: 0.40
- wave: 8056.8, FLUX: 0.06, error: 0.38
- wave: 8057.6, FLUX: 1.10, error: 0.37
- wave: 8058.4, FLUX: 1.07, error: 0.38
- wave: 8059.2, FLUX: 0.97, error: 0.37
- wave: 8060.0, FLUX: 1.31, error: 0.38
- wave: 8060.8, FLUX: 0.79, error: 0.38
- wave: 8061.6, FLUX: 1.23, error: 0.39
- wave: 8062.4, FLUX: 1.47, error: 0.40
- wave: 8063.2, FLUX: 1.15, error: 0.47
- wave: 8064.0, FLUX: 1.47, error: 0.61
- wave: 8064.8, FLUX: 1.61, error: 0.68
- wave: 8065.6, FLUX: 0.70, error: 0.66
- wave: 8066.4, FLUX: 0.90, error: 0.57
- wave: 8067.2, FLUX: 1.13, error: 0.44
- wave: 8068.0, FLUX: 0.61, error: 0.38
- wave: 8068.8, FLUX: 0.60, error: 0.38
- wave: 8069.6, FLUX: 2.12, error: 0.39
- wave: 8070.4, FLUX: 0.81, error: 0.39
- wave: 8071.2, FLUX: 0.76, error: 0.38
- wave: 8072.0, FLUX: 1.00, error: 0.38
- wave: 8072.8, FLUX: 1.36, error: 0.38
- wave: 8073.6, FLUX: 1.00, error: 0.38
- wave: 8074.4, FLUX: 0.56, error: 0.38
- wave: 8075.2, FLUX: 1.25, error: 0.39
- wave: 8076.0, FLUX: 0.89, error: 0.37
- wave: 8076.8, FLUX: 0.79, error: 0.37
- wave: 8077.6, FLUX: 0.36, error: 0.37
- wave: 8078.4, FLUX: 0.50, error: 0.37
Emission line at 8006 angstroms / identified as [S II]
